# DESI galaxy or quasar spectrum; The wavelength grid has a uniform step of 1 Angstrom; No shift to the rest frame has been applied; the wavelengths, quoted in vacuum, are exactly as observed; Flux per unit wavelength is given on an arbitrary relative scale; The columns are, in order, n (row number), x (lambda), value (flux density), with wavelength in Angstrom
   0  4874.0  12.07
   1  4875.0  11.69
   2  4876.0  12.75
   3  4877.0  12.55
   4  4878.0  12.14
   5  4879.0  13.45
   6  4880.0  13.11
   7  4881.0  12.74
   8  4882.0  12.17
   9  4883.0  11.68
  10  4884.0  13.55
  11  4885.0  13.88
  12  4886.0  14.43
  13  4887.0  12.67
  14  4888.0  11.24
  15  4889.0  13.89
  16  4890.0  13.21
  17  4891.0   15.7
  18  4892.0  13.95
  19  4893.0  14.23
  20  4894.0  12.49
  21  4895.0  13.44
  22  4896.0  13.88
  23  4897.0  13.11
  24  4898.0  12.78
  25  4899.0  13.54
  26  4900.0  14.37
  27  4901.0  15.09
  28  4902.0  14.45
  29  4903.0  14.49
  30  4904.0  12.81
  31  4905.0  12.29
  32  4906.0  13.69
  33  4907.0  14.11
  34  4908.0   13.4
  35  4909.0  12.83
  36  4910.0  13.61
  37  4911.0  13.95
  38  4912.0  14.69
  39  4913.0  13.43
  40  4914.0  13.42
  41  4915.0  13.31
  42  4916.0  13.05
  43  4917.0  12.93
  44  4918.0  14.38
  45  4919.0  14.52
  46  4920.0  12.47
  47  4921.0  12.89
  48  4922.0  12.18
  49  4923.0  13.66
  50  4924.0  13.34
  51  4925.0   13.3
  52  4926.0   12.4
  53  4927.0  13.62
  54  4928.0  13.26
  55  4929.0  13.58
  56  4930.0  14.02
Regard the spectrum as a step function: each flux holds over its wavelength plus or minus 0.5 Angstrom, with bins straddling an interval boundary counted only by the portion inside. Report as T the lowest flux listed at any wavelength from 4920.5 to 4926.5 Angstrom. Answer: 12.18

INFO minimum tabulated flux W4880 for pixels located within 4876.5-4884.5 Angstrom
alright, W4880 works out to 11.68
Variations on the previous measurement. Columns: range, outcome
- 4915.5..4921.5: 12.47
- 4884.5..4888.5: 11.24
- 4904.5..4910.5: 12.29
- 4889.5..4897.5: 12.49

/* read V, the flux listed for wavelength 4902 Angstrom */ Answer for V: 14.45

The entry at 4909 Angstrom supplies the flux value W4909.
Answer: 12.83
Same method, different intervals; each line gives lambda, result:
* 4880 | 13.11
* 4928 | 13.26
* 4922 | 12.18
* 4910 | 13.61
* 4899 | 13.54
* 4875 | 11.69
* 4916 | 13.05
